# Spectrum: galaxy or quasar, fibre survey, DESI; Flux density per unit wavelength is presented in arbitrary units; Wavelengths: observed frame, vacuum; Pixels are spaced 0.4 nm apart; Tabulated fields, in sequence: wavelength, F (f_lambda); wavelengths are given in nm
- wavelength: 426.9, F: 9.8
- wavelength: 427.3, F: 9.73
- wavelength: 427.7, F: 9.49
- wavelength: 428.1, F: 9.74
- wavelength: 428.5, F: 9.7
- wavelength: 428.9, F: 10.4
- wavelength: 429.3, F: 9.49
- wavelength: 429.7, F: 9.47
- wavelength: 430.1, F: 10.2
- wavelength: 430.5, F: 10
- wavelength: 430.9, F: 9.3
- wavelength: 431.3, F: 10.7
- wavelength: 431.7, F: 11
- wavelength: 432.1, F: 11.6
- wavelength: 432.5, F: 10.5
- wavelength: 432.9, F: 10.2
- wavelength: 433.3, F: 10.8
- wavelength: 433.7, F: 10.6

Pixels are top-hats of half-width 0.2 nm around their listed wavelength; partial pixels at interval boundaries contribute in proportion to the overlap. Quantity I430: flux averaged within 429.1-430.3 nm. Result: 9.72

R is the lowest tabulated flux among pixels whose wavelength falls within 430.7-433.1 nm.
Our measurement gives 9.3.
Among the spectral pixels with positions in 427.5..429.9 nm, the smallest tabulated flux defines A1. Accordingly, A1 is 9.47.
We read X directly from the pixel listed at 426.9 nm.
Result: 9.8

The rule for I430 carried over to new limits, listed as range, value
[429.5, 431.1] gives 9.74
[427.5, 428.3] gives 9.62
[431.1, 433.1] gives 10.8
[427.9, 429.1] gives 9.95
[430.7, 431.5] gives 10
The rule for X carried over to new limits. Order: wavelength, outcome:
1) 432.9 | 10.2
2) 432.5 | 10.5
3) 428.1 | 9.74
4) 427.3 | 9.73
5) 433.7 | 10.6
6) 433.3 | 10.8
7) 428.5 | 9.7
